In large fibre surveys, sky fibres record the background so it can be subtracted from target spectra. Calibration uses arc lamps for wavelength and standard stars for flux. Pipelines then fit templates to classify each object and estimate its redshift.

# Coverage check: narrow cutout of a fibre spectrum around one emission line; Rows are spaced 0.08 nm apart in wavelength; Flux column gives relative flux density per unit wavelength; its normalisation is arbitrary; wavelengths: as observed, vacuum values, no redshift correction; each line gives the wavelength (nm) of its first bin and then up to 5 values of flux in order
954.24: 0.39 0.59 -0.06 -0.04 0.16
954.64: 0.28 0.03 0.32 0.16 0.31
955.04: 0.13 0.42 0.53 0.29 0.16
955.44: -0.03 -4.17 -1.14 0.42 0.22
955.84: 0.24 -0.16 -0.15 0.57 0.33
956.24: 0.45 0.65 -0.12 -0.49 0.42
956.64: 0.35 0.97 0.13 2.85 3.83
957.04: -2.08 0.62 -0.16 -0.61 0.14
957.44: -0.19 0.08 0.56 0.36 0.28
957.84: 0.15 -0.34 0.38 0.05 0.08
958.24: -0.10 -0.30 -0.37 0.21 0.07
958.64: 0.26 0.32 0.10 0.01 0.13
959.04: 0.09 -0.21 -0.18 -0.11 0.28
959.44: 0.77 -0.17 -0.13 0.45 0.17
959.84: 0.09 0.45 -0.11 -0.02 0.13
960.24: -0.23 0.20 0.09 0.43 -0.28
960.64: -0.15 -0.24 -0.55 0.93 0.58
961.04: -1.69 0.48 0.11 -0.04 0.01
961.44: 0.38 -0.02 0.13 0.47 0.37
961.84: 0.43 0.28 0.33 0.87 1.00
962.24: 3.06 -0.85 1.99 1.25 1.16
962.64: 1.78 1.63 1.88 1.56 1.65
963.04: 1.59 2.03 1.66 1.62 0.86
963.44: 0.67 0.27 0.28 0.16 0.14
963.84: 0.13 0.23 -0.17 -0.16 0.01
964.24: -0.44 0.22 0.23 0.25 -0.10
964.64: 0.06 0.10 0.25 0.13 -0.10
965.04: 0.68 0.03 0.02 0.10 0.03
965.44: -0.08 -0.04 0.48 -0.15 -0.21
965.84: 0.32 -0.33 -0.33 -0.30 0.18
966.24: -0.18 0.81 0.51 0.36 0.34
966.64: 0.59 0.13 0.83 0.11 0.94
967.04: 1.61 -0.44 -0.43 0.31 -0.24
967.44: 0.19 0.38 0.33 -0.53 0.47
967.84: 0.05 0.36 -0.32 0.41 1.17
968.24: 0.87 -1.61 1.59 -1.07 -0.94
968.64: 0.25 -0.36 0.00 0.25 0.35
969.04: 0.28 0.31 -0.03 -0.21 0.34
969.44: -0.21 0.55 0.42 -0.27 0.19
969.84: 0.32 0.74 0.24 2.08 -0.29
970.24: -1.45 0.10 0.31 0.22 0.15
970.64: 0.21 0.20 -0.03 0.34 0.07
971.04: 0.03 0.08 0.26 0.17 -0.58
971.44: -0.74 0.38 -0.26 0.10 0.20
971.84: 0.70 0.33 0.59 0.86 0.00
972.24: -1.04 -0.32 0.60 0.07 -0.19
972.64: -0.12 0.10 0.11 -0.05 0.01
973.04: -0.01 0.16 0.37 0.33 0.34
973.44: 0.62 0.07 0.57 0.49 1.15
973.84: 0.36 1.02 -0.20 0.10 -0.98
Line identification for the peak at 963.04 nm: [O II]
